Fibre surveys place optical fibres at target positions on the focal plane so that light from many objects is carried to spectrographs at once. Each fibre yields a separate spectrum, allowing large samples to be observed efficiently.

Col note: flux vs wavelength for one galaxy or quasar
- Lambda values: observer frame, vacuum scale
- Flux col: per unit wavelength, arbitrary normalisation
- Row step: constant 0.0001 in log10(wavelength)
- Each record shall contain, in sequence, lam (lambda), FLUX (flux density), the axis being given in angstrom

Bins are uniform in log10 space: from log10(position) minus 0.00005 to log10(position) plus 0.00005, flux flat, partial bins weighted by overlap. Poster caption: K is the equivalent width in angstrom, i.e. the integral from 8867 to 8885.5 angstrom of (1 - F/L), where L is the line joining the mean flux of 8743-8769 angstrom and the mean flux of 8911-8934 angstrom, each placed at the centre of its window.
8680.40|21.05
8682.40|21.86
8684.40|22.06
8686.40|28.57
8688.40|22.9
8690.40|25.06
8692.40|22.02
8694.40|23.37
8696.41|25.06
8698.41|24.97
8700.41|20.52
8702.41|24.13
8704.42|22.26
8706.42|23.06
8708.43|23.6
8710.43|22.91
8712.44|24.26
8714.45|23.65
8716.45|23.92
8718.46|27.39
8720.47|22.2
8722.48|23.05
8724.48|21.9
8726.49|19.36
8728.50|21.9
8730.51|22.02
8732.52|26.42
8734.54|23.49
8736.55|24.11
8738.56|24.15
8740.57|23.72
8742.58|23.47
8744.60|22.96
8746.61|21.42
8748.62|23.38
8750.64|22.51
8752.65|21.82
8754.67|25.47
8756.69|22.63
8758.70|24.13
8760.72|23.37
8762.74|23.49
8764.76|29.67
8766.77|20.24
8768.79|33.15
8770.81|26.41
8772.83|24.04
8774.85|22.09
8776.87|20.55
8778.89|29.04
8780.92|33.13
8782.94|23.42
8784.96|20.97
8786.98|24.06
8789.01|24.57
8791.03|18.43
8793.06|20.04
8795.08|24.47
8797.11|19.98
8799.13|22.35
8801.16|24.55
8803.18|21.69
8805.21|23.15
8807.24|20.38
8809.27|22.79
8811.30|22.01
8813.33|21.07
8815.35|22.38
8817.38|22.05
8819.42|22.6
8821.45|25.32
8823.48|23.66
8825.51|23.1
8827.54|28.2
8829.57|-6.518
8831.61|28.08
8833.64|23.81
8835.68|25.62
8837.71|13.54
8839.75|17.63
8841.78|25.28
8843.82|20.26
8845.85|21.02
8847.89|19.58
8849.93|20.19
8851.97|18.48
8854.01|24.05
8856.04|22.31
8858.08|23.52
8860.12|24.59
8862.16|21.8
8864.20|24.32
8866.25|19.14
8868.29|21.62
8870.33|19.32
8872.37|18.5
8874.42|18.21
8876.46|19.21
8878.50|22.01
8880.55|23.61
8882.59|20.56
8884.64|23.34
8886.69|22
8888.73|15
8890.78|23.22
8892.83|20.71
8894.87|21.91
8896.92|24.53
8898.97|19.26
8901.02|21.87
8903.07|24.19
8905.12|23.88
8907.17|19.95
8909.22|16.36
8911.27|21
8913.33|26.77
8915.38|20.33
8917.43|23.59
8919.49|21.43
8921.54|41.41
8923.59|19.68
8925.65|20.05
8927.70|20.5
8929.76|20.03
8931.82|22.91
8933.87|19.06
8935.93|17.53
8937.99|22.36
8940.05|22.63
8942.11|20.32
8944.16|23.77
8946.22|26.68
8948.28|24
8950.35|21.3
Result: 2.20 angstrom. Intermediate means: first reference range 23.9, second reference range 23.3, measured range 20.7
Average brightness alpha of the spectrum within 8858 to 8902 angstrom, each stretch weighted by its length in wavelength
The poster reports 21.2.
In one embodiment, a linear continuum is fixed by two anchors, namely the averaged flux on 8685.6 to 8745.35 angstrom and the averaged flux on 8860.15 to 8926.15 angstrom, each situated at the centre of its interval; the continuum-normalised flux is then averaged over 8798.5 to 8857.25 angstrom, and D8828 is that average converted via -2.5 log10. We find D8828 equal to 0.06 mag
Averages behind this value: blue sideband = 23.5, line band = 21.3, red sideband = 21.9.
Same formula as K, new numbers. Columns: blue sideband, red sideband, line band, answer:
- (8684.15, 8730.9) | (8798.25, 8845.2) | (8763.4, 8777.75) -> -1.8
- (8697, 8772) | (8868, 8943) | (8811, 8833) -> 1.5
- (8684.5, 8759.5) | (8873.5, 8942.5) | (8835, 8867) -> 1.4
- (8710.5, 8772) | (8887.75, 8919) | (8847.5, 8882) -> 1.3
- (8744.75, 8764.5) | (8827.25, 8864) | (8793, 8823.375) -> -1.0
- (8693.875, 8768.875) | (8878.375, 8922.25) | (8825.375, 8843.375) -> 2.5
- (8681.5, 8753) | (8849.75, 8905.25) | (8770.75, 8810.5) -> -1.3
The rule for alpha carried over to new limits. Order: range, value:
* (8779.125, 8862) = 22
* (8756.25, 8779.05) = 24.8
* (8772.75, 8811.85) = 23.1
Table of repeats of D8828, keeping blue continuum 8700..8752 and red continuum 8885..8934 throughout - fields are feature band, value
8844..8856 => 0.09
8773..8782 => -0.14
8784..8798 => 0.05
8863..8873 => 0.09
